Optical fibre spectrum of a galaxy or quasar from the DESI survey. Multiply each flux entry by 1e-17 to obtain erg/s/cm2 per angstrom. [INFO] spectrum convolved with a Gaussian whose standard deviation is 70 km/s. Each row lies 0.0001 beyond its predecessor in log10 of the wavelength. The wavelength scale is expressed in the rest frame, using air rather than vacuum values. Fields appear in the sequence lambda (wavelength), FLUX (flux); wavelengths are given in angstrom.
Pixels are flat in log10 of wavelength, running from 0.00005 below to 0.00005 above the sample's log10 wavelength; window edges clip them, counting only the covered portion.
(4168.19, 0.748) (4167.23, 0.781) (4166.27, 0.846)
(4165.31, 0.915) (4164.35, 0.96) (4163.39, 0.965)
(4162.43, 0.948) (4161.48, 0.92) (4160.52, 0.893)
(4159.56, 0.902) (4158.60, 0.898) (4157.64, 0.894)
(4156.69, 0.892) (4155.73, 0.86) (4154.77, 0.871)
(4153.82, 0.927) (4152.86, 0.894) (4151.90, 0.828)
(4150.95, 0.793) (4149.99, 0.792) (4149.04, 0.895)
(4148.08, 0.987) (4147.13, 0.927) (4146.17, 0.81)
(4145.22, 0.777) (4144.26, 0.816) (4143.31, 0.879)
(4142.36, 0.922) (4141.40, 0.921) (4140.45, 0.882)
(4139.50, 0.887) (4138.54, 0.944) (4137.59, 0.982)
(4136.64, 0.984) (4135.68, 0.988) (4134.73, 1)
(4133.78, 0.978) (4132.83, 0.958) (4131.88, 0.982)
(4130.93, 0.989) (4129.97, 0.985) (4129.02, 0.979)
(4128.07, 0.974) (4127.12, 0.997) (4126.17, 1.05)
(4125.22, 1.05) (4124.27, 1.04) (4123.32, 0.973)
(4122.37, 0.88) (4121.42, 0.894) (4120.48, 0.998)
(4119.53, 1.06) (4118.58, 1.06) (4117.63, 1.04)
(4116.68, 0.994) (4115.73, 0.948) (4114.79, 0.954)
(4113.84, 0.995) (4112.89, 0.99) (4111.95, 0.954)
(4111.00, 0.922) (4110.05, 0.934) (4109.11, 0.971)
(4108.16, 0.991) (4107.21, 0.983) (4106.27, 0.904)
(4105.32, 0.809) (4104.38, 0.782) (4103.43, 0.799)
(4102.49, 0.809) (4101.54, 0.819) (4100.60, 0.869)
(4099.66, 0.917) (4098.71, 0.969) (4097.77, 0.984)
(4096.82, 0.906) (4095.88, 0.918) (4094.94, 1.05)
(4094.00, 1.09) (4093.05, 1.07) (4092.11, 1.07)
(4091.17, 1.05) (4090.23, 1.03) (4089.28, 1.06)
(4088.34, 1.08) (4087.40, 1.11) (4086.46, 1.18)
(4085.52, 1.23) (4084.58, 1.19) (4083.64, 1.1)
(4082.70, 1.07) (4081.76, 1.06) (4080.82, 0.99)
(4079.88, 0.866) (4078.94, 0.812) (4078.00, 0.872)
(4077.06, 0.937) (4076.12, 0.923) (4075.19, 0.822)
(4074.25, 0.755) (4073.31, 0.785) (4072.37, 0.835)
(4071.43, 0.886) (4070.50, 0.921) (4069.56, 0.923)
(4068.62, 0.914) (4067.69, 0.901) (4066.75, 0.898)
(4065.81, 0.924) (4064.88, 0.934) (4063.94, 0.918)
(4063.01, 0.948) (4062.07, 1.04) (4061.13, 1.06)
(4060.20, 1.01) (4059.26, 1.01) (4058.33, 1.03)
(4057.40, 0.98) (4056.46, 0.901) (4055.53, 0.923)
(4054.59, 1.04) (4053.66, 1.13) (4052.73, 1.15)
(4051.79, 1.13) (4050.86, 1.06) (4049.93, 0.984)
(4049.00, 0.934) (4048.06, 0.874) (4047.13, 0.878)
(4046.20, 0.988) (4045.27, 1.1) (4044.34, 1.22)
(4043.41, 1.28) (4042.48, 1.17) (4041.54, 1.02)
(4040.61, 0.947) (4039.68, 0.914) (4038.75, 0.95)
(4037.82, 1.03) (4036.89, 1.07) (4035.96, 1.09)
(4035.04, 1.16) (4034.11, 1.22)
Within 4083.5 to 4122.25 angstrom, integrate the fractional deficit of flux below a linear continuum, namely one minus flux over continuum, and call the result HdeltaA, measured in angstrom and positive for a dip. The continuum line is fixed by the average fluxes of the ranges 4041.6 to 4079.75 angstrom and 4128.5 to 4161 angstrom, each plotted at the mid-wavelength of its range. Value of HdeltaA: -1.9 angstrom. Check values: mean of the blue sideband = 0.969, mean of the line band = 0.985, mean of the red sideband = 0.909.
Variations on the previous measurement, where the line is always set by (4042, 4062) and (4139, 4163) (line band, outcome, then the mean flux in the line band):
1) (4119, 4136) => -1.3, 0.988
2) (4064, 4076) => 1.6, 0.878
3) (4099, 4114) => 0.8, 0.902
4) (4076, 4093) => -0.9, 1.04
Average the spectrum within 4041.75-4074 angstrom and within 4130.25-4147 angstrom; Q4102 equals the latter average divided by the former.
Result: 0.9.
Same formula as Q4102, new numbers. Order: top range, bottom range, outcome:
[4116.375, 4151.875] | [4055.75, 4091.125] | 0.97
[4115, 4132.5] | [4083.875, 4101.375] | 0.96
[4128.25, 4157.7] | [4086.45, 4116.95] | 0.95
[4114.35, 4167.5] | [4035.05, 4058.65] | 0.90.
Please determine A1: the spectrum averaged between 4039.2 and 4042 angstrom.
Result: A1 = 0.96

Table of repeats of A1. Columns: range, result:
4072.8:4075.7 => 0.791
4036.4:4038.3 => 1.05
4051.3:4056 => 1.07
